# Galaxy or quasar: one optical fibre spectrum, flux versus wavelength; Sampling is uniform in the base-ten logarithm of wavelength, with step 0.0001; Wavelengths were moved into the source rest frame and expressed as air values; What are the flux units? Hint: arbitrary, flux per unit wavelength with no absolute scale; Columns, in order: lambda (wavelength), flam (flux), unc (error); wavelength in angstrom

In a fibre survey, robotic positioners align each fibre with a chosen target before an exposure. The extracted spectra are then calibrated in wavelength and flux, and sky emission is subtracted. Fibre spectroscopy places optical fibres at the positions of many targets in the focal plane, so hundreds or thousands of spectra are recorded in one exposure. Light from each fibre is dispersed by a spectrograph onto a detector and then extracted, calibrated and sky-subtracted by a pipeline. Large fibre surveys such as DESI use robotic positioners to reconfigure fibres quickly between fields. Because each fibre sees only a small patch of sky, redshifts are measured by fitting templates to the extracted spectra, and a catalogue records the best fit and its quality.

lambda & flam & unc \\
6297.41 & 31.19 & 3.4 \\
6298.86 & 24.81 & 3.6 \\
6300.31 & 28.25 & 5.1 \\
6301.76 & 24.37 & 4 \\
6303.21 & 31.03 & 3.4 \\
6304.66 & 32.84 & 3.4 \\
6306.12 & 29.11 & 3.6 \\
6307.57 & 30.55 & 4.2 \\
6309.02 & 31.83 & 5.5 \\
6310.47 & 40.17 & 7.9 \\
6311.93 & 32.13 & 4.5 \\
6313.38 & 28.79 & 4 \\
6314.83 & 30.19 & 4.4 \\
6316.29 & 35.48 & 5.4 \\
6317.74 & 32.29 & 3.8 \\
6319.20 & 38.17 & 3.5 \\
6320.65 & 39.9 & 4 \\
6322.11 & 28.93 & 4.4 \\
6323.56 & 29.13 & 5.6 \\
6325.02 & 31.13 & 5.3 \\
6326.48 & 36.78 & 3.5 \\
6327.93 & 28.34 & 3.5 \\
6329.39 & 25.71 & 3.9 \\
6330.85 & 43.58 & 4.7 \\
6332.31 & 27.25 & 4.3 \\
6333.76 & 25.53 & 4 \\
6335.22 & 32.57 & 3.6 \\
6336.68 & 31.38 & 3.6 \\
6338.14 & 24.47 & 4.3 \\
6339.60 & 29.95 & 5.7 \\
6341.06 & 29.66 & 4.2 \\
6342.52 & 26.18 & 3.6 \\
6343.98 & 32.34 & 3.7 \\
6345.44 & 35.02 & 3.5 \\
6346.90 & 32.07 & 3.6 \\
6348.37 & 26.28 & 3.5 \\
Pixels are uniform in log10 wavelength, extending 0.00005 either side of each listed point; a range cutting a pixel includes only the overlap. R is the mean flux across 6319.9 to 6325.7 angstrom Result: 32.3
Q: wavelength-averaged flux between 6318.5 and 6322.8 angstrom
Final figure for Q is 35.7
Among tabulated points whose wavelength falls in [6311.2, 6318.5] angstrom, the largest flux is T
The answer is 35.48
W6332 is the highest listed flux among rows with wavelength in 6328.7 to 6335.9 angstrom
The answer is 43.58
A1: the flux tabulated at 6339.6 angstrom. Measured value 29.95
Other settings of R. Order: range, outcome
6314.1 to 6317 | 32.8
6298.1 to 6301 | 26.6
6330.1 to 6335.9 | 32.2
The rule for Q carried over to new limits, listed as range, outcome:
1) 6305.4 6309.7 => 30.5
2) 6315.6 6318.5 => 33.9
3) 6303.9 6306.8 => 30.9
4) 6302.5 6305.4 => 31.9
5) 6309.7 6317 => 33.3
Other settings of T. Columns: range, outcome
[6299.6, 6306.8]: 32.84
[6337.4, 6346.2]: 35.02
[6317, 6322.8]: 39.9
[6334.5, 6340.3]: 32.57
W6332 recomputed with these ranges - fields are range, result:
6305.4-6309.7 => 31.83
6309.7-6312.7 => 40.17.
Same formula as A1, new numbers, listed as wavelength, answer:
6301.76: 24.37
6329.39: 25.71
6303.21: 31.03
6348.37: 26.28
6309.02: 31.83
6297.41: 31.19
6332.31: 27.25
